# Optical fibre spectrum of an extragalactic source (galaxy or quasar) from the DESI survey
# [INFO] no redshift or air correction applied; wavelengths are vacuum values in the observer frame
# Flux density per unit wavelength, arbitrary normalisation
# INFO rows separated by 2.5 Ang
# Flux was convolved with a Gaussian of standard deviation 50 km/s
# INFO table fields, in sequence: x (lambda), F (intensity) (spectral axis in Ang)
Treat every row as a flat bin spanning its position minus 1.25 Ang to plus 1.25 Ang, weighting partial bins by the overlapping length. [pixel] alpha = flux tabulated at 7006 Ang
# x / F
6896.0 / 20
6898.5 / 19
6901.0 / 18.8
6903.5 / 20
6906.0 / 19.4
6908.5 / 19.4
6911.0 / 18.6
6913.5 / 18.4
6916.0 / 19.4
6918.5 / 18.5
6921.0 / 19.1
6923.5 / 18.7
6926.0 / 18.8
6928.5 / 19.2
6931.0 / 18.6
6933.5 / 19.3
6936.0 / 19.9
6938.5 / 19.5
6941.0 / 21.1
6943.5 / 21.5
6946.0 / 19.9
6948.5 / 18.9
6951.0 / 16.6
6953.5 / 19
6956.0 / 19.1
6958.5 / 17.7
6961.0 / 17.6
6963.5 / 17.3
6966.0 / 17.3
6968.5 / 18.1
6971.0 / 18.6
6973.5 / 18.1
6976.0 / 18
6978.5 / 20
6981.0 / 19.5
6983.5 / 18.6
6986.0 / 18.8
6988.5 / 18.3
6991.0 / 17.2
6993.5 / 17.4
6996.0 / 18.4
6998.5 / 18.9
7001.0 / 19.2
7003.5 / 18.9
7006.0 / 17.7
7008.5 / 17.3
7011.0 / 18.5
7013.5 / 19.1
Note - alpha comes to 17.7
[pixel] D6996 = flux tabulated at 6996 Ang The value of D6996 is 18.4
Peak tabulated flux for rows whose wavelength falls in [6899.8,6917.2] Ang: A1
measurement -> 20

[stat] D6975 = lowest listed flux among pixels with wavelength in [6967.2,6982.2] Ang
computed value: 18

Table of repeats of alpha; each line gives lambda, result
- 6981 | 19.5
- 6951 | 16.6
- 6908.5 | 19.4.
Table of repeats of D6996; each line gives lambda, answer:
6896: 20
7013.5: 19.1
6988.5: 18.3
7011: 18.5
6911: 18.6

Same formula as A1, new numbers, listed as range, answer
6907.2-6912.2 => 19.4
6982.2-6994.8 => 18.8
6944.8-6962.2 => 19.9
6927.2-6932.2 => 19.2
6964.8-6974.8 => 18.6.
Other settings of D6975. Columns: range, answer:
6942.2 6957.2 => 16.6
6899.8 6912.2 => 18.6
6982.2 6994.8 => 17.2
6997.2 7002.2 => 18.9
